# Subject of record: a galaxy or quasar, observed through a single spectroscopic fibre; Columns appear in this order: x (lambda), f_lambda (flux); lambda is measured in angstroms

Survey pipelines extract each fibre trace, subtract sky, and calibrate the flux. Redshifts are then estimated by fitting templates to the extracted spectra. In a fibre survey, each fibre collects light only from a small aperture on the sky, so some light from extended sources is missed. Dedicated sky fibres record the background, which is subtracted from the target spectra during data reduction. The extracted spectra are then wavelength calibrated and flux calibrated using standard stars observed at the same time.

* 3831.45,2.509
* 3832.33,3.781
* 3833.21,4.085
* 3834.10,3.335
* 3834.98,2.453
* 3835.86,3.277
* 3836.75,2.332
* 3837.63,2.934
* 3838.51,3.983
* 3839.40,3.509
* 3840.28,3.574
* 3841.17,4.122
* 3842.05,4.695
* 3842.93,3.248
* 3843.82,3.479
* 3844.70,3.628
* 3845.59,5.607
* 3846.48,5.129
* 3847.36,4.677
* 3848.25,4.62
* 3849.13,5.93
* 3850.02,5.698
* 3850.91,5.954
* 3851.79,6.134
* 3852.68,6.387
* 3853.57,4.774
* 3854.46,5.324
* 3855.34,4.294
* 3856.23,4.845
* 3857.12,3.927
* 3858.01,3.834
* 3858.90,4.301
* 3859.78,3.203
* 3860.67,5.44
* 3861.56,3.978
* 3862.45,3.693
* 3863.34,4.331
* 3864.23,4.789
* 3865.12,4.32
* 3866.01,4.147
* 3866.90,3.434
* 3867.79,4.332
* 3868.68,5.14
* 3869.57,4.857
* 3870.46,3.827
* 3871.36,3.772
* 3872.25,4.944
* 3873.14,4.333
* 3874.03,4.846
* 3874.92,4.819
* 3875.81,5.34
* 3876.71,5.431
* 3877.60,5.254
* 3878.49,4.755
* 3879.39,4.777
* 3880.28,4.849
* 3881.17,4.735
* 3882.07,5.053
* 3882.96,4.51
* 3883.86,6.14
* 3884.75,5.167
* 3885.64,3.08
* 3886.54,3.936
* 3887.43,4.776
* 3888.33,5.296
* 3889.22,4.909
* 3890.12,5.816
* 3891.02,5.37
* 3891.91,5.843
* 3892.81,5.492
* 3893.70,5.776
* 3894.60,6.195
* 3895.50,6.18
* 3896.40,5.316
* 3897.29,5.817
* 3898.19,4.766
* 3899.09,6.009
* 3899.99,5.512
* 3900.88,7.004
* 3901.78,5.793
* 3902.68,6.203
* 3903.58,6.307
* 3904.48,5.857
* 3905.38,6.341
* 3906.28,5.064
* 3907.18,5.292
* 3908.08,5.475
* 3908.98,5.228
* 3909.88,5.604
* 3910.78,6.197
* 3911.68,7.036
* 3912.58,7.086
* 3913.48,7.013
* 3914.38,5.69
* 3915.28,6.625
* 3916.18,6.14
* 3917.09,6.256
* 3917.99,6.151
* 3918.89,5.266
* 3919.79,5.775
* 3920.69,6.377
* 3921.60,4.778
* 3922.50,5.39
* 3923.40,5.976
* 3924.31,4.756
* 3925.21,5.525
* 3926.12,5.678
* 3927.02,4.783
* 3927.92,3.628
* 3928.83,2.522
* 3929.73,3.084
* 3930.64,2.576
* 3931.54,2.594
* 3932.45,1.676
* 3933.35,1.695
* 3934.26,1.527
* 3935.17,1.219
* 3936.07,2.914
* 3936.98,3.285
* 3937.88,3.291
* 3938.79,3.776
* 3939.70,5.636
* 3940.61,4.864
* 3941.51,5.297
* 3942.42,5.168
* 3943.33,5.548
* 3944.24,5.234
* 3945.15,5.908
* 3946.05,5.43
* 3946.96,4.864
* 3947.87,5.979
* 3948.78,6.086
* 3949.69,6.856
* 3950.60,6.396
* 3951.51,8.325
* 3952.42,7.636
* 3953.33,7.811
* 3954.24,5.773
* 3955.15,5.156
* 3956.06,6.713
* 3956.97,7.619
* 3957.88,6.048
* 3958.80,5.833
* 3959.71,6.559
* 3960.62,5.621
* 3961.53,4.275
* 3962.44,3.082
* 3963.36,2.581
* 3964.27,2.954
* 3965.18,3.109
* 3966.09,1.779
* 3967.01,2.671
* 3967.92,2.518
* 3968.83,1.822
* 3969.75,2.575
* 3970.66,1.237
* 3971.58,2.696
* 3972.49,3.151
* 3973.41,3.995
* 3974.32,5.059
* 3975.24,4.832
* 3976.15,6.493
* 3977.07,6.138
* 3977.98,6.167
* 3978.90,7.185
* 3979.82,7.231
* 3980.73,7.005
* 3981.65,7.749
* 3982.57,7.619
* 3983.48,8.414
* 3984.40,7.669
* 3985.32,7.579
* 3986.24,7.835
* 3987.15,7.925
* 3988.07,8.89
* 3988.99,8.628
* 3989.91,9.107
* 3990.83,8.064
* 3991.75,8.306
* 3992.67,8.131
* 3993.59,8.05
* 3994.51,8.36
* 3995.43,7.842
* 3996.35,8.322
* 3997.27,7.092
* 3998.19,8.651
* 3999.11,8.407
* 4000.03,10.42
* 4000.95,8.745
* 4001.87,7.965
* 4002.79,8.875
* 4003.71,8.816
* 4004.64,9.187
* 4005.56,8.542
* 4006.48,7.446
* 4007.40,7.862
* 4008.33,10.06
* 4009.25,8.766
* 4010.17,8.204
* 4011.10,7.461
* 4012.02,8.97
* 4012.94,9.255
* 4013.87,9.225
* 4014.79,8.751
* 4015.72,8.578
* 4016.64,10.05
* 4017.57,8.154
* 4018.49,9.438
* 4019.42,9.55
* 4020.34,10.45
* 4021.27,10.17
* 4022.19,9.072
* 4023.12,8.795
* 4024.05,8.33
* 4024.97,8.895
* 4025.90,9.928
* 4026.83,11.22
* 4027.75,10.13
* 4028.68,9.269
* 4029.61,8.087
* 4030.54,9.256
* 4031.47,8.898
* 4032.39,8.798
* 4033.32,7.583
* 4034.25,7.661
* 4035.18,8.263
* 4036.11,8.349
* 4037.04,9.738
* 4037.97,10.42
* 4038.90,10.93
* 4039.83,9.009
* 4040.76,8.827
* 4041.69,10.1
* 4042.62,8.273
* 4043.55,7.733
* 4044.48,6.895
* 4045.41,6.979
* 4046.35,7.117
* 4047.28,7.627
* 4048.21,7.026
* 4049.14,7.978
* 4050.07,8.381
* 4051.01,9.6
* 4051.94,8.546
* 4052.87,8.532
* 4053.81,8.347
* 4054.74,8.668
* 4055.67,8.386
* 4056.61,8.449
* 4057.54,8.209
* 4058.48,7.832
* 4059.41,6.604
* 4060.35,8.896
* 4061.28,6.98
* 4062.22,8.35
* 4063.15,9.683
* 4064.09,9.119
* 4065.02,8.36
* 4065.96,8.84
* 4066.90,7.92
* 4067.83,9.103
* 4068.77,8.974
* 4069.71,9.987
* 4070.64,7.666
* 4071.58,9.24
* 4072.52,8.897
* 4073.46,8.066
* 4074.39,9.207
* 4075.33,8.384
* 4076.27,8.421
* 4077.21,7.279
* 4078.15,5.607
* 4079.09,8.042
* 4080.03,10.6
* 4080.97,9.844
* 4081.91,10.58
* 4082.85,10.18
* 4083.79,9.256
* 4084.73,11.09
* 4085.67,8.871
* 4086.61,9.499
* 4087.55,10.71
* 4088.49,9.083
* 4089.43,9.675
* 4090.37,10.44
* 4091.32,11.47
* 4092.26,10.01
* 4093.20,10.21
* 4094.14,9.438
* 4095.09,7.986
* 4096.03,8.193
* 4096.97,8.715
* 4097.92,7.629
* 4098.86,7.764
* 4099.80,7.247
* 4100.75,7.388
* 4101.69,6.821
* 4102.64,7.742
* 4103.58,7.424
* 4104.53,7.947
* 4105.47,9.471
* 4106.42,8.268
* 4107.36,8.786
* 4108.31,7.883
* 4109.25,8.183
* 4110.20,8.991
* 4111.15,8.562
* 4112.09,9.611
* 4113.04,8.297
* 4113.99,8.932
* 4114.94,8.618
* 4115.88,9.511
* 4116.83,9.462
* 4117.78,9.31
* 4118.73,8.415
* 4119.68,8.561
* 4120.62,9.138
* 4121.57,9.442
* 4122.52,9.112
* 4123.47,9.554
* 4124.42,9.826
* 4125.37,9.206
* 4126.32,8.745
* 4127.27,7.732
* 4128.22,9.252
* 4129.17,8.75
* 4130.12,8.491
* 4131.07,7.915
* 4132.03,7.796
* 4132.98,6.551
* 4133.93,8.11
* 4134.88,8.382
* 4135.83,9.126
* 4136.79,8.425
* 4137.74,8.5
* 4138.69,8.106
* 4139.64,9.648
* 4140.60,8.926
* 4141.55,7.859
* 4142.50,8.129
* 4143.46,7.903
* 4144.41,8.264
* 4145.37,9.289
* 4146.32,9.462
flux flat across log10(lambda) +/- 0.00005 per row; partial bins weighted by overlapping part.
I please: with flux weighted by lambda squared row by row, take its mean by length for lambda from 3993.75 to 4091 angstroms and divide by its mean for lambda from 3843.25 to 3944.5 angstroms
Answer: 1.93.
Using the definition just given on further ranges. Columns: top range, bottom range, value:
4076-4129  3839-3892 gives 2.14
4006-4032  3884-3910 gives 1.75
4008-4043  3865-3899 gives 1.98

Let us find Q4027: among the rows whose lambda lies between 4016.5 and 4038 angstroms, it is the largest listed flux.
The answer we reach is 11.22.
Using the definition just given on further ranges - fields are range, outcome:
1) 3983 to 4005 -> 10.42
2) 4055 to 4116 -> 11.47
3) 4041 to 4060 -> 10.1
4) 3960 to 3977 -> 6.493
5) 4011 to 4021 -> 10.45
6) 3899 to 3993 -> 9.107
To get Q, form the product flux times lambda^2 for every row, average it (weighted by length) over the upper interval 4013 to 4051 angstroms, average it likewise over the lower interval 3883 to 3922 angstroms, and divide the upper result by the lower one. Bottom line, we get 1.7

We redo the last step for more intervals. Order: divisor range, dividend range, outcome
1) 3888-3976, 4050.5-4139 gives 1.90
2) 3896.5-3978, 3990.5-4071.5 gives 1.84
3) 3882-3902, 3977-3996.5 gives 1.53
